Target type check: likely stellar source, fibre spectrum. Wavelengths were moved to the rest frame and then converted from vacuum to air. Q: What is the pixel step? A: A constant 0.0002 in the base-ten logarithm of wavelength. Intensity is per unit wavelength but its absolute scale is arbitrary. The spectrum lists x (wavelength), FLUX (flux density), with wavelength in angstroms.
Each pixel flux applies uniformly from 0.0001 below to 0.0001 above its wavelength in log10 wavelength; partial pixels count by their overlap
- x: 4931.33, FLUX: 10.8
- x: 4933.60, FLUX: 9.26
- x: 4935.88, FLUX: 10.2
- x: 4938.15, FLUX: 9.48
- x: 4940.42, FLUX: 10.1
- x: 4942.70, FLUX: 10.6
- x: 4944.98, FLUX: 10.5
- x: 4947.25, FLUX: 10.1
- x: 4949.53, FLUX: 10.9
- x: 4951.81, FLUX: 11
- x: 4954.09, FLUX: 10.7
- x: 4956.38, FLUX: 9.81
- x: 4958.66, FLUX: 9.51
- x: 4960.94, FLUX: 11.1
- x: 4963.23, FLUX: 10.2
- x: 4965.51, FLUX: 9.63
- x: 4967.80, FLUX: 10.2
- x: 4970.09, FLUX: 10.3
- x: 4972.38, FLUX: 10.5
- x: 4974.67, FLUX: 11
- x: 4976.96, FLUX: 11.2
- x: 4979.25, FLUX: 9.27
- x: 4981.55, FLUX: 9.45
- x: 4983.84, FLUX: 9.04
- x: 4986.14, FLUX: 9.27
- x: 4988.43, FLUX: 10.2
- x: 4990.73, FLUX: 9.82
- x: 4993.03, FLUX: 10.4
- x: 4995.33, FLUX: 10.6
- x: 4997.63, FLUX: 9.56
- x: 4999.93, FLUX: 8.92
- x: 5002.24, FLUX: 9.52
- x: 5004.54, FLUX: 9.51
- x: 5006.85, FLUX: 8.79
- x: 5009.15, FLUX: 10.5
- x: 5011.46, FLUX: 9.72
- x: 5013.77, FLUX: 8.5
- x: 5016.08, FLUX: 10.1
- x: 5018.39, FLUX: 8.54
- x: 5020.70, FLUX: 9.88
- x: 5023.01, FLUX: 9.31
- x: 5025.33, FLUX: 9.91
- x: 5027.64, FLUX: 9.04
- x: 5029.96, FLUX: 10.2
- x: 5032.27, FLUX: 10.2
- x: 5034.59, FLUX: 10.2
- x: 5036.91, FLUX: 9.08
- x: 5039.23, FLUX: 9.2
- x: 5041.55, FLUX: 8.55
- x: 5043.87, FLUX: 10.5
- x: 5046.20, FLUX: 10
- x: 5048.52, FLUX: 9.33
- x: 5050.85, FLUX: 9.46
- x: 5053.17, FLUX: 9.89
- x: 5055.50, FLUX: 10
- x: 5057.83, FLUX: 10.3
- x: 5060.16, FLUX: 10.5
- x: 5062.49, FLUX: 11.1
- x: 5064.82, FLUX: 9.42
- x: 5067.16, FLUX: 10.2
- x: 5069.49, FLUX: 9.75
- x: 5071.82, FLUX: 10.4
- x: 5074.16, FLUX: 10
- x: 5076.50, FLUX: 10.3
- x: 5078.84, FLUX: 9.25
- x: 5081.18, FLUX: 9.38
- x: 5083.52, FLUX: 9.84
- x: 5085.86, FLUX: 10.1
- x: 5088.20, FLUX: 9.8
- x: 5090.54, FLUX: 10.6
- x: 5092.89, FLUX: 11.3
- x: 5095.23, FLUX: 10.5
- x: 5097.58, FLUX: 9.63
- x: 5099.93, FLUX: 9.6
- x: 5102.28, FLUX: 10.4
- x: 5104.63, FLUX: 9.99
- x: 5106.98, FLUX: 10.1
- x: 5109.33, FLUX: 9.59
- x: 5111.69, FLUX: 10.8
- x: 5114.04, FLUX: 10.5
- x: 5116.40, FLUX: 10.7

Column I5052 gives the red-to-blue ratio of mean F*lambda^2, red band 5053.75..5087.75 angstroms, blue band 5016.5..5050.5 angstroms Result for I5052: 1.1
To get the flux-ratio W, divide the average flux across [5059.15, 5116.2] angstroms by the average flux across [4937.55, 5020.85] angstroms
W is 1.02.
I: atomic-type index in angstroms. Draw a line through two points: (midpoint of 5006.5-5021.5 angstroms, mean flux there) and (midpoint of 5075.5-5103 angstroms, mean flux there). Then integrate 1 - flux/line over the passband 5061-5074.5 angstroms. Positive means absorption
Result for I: -0.38 angstroms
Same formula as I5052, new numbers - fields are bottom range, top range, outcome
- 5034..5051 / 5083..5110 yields 1.09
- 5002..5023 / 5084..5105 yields 1.12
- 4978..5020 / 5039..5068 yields 1.06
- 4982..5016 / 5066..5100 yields 1.08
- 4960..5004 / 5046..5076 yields 1.04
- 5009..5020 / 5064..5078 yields 1.09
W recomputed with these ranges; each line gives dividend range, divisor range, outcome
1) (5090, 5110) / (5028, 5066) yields 1.03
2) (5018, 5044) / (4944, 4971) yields 0.92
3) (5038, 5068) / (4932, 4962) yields 0.96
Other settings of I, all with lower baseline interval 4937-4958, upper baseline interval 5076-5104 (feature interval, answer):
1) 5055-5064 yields -0.32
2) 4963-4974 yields 0.10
